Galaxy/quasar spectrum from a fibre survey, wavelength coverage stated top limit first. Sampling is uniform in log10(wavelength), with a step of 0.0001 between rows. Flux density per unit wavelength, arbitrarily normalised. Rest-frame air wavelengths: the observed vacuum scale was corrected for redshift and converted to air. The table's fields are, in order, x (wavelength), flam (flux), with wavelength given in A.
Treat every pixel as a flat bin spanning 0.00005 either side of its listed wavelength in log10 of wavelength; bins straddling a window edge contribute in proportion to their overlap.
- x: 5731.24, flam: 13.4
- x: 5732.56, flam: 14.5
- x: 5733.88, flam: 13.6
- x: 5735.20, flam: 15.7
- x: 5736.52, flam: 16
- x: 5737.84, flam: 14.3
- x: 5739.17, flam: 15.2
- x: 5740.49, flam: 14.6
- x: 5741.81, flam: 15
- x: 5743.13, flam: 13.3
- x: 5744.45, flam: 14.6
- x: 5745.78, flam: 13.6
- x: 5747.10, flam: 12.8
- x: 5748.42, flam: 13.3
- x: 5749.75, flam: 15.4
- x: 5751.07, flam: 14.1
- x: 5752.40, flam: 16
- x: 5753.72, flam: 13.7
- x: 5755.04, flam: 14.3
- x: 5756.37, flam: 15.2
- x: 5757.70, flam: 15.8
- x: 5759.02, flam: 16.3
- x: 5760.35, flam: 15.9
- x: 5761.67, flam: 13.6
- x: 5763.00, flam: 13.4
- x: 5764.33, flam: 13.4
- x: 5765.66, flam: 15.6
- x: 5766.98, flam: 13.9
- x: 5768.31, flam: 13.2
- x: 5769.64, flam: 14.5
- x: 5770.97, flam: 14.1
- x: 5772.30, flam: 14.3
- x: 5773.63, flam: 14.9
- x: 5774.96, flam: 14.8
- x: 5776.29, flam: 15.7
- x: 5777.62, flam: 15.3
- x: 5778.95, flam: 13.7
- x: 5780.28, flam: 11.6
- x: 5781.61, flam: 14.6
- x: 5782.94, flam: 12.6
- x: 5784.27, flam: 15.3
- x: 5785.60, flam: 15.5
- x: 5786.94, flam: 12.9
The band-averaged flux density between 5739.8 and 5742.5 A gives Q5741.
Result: 14.8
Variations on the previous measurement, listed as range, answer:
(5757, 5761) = 16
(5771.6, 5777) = 14.9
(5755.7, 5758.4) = 15.5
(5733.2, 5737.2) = 15.1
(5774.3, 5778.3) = 15.3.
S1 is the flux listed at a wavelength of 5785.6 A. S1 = 15.5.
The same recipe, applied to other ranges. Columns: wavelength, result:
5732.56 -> 14.5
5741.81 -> 15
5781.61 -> 14.6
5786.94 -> 12.9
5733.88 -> 13.6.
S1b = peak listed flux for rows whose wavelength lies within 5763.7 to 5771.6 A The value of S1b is 15.6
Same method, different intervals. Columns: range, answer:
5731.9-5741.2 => 16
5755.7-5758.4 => 15.8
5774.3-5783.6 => 15.7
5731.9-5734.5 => 14.5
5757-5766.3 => 16.3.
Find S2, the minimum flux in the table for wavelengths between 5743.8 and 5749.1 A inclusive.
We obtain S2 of 12.8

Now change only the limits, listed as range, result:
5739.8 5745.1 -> 13.3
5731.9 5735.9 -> 13.6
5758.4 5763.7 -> 13.4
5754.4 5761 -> 14.3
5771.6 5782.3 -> 11.6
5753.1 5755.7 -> 13.7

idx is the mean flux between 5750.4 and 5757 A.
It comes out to 14.7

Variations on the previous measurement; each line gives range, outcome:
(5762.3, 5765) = 13.4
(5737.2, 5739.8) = 14.7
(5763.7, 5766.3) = 14.5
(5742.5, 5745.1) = 14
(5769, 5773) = 14.3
